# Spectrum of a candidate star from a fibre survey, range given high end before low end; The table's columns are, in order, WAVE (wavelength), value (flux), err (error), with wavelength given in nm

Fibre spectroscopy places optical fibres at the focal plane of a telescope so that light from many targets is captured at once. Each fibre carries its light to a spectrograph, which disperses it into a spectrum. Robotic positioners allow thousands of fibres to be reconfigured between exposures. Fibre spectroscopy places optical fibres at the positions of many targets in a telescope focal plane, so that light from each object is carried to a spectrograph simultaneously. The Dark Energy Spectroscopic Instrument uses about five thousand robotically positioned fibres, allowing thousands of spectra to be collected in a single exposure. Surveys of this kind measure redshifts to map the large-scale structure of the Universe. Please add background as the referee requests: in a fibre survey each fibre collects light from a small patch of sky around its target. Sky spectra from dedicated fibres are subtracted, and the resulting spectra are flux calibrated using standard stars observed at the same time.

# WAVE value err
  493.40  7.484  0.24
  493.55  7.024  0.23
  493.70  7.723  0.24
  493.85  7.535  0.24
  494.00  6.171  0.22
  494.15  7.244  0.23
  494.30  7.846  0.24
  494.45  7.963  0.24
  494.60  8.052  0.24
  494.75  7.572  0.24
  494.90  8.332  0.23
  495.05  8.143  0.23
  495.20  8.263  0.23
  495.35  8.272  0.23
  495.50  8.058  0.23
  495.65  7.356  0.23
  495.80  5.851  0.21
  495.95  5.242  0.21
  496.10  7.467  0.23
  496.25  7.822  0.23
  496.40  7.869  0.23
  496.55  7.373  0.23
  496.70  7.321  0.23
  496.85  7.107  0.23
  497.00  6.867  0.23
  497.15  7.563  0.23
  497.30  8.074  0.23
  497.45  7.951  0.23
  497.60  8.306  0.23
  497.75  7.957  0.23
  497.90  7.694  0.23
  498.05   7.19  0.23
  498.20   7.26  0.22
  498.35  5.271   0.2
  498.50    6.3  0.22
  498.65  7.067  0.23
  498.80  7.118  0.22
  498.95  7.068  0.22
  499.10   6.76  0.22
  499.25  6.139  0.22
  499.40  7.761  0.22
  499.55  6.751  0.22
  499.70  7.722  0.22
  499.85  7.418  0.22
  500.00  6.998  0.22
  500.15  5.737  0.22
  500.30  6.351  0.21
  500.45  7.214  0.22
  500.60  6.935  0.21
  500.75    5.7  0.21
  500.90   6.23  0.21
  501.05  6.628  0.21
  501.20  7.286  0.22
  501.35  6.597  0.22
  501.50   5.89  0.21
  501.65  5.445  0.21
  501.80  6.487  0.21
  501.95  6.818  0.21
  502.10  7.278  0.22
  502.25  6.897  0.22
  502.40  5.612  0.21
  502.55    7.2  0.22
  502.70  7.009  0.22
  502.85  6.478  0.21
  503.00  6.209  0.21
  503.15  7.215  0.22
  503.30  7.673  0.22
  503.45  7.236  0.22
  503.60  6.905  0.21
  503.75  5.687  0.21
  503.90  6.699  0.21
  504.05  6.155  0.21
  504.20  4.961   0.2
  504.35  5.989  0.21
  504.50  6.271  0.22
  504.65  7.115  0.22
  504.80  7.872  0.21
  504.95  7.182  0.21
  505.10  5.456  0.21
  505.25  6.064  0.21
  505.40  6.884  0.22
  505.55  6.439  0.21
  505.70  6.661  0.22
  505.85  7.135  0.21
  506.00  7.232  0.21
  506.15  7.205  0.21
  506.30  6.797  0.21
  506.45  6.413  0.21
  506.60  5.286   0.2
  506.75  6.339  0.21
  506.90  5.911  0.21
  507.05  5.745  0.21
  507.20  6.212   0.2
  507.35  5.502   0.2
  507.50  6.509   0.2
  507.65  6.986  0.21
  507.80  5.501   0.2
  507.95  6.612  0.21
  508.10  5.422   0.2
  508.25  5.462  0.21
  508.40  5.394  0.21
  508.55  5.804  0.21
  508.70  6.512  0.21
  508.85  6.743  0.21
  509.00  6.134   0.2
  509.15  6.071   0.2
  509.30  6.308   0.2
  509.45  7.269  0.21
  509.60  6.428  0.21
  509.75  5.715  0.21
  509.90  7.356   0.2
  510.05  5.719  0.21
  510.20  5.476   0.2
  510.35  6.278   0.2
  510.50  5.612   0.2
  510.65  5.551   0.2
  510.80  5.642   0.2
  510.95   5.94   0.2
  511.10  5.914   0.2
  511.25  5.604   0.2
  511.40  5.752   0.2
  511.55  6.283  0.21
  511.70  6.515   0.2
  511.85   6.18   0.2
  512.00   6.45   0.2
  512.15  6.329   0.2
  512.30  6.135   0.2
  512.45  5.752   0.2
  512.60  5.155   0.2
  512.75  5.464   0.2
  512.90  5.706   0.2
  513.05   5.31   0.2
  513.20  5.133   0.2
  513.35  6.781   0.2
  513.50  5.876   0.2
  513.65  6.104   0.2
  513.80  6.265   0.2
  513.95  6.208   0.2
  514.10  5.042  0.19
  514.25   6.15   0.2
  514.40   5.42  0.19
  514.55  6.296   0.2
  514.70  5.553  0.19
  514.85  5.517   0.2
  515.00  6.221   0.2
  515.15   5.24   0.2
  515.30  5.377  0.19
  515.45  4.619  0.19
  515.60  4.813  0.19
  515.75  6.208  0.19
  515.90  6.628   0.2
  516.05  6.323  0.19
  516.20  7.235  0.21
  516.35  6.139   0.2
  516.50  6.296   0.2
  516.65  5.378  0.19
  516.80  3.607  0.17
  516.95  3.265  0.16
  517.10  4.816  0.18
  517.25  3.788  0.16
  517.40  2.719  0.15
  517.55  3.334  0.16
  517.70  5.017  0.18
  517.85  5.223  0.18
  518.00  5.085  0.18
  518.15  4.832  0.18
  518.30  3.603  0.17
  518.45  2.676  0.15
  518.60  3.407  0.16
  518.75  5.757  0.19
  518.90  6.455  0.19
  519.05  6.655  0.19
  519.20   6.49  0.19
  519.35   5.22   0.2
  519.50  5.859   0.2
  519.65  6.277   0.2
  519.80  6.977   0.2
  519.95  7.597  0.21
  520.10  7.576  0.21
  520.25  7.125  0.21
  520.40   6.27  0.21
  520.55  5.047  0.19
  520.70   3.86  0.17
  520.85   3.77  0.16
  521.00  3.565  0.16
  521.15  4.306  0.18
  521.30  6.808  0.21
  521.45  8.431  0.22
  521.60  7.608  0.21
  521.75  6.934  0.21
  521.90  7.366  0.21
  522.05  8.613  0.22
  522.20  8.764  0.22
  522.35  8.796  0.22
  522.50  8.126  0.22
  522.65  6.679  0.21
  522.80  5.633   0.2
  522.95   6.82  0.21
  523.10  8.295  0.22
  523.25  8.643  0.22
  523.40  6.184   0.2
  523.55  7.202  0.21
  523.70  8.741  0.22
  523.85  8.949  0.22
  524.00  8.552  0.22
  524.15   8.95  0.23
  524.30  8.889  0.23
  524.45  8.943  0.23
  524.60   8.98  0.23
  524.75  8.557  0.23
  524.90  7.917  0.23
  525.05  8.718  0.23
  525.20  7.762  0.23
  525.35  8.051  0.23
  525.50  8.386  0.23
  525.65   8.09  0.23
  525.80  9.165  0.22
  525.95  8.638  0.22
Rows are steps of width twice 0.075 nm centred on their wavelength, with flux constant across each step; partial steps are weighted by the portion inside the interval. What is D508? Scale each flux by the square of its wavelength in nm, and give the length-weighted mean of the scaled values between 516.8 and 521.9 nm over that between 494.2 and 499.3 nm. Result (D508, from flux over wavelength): 0.8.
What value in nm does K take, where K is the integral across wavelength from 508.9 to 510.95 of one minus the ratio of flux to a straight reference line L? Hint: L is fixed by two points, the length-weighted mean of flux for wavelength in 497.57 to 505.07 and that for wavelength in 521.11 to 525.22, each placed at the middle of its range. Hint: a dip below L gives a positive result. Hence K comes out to 0.31 nm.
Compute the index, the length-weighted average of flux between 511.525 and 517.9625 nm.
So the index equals 5.52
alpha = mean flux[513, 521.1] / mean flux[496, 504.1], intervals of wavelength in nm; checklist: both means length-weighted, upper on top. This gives 0.8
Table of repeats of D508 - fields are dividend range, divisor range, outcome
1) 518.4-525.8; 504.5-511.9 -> 1.20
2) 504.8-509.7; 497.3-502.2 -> 0.95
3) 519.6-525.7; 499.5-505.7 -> 1.21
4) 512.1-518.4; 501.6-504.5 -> 0.86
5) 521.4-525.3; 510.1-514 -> 1.42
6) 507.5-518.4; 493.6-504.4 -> 0.86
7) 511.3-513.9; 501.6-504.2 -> 0.94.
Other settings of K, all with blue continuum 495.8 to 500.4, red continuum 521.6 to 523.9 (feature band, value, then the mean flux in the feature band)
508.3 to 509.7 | 0.208 nm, 6.27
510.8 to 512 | 0.225 nm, 6.03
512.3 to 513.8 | 0.345 nm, 5.75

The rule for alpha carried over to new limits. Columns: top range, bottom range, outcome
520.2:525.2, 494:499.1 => 0.99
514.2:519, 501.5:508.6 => 0.80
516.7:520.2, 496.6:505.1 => 0.74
